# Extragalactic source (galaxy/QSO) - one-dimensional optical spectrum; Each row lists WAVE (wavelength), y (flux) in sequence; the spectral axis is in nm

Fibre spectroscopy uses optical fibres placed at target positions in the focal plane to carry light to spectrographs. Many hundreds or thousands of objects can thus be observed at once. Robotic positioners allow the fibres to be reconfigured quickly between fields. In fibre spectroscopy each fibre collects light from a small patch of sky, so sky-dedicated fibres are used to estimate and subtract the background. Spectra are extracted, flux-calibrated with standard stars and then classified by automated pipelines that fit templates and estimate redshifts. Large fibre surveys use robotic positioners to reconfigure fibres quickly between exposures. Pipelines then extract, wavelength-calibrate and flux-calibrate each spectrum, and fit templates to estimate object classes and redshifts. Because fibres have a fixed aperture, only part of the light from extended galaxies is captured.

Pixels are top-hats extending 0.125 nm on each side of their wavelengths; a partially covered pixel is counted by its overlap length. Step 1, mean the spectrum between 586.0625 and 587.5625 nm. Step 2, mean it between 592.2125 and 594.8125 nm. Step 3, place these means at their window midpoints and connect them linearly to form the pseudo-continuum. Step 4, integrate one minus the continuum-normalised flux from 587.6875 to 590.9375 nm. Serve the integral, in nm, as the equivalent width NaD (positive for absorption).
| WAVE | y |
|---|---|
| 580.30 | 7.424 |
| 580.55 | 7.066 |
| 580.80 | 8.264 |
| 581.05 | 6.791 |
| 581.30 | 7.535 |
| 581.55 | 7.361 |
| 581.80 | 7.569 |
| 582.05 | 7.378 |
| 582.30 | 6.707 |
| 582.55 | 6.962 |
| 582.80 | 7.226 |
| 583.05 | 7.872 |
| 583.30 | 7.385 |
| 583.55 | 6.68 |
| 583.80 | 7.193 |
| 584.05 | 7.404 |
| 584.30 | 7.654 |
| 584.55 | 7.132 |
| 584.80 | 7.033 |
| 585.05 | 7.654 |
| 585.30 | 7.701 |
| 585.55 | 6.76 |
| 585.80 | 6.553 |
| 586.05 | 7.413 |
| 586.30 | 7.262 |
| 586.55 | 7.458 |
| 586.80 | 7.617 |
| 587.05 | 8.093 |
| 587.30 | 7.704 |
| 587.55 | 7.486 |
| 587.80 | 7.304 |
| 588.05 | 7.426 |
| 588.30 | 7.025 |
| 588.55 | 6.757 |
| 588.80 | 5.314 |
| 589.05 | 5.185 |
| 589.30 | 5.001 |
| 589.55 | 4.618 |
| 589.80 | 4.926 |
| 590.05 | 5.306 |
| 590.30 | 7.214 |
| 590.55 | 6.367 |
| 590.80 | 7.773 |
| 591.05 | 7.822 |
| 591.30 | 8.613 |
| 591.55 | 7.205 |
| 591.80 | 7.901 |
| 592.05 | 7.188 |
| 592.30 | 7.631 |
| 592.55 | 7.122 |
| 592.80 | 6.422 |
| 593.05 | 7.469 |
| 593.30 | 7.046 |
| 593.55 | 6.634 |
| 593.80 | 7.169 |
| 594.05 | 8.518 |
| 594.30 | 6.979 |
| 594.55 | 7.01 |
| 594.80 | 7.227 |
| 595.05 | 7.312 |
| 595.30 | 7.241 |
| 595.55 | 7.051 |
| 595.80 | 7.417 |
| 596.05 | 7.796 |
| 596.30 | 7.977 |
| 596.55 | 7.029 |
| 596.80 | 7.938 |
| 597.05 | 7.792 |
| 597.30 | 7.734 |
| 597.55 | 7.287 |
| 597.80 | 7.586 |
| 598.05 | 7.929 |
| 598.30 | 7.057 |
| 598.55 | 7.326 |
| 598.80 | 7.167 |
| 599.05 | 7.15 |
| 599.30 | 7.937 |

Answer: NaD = 0.56 nm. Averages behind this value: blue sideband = 7.6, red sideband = 7.2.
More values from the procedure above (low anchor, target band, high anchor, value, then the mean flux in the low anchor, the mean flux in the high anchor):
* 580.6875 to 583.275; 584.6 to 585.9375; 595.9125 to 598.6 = 0.05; 7.36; 7.59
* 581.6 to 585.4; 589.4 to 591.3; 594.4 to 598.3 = 0.25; 7.3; 7.47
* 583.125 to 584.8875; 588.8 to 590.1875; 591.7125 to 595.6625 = 0.42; 7.23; 7.24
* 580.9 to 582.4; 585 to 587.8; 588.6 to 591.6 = -0.30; 7.25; 6.27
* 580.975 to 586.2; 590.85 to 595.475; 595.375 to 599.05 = 0.03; 7.24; 7.49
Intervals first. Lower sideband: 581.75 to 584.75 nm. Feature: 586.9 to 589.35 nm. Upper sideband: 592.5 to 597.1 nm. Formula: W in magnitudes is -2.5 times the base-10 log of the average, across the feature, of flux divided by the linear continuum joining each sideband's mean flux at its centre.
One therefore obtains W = 0.08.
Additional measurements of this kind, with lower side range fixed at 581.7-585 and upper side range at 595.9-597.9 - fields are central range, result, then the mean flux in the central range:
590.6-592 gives -0.04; 7.75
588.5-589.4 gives 0.33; 5.48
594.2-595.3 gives 0.06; 7.15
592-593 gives 0.06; 7.11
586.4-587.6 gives -0.05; 7.67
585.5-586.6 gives 0.04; 7.09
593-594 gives 0.06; 7.16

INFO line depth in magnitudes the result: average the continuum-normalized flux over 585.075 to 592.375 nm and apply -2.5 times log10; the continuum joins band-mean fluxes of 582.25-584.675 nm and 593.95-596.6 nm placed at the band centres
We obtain 0.060 mag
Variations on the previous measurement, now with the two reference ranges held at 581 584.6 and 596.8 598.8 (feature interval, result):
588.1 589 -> 0.16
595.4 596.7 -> 0.01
